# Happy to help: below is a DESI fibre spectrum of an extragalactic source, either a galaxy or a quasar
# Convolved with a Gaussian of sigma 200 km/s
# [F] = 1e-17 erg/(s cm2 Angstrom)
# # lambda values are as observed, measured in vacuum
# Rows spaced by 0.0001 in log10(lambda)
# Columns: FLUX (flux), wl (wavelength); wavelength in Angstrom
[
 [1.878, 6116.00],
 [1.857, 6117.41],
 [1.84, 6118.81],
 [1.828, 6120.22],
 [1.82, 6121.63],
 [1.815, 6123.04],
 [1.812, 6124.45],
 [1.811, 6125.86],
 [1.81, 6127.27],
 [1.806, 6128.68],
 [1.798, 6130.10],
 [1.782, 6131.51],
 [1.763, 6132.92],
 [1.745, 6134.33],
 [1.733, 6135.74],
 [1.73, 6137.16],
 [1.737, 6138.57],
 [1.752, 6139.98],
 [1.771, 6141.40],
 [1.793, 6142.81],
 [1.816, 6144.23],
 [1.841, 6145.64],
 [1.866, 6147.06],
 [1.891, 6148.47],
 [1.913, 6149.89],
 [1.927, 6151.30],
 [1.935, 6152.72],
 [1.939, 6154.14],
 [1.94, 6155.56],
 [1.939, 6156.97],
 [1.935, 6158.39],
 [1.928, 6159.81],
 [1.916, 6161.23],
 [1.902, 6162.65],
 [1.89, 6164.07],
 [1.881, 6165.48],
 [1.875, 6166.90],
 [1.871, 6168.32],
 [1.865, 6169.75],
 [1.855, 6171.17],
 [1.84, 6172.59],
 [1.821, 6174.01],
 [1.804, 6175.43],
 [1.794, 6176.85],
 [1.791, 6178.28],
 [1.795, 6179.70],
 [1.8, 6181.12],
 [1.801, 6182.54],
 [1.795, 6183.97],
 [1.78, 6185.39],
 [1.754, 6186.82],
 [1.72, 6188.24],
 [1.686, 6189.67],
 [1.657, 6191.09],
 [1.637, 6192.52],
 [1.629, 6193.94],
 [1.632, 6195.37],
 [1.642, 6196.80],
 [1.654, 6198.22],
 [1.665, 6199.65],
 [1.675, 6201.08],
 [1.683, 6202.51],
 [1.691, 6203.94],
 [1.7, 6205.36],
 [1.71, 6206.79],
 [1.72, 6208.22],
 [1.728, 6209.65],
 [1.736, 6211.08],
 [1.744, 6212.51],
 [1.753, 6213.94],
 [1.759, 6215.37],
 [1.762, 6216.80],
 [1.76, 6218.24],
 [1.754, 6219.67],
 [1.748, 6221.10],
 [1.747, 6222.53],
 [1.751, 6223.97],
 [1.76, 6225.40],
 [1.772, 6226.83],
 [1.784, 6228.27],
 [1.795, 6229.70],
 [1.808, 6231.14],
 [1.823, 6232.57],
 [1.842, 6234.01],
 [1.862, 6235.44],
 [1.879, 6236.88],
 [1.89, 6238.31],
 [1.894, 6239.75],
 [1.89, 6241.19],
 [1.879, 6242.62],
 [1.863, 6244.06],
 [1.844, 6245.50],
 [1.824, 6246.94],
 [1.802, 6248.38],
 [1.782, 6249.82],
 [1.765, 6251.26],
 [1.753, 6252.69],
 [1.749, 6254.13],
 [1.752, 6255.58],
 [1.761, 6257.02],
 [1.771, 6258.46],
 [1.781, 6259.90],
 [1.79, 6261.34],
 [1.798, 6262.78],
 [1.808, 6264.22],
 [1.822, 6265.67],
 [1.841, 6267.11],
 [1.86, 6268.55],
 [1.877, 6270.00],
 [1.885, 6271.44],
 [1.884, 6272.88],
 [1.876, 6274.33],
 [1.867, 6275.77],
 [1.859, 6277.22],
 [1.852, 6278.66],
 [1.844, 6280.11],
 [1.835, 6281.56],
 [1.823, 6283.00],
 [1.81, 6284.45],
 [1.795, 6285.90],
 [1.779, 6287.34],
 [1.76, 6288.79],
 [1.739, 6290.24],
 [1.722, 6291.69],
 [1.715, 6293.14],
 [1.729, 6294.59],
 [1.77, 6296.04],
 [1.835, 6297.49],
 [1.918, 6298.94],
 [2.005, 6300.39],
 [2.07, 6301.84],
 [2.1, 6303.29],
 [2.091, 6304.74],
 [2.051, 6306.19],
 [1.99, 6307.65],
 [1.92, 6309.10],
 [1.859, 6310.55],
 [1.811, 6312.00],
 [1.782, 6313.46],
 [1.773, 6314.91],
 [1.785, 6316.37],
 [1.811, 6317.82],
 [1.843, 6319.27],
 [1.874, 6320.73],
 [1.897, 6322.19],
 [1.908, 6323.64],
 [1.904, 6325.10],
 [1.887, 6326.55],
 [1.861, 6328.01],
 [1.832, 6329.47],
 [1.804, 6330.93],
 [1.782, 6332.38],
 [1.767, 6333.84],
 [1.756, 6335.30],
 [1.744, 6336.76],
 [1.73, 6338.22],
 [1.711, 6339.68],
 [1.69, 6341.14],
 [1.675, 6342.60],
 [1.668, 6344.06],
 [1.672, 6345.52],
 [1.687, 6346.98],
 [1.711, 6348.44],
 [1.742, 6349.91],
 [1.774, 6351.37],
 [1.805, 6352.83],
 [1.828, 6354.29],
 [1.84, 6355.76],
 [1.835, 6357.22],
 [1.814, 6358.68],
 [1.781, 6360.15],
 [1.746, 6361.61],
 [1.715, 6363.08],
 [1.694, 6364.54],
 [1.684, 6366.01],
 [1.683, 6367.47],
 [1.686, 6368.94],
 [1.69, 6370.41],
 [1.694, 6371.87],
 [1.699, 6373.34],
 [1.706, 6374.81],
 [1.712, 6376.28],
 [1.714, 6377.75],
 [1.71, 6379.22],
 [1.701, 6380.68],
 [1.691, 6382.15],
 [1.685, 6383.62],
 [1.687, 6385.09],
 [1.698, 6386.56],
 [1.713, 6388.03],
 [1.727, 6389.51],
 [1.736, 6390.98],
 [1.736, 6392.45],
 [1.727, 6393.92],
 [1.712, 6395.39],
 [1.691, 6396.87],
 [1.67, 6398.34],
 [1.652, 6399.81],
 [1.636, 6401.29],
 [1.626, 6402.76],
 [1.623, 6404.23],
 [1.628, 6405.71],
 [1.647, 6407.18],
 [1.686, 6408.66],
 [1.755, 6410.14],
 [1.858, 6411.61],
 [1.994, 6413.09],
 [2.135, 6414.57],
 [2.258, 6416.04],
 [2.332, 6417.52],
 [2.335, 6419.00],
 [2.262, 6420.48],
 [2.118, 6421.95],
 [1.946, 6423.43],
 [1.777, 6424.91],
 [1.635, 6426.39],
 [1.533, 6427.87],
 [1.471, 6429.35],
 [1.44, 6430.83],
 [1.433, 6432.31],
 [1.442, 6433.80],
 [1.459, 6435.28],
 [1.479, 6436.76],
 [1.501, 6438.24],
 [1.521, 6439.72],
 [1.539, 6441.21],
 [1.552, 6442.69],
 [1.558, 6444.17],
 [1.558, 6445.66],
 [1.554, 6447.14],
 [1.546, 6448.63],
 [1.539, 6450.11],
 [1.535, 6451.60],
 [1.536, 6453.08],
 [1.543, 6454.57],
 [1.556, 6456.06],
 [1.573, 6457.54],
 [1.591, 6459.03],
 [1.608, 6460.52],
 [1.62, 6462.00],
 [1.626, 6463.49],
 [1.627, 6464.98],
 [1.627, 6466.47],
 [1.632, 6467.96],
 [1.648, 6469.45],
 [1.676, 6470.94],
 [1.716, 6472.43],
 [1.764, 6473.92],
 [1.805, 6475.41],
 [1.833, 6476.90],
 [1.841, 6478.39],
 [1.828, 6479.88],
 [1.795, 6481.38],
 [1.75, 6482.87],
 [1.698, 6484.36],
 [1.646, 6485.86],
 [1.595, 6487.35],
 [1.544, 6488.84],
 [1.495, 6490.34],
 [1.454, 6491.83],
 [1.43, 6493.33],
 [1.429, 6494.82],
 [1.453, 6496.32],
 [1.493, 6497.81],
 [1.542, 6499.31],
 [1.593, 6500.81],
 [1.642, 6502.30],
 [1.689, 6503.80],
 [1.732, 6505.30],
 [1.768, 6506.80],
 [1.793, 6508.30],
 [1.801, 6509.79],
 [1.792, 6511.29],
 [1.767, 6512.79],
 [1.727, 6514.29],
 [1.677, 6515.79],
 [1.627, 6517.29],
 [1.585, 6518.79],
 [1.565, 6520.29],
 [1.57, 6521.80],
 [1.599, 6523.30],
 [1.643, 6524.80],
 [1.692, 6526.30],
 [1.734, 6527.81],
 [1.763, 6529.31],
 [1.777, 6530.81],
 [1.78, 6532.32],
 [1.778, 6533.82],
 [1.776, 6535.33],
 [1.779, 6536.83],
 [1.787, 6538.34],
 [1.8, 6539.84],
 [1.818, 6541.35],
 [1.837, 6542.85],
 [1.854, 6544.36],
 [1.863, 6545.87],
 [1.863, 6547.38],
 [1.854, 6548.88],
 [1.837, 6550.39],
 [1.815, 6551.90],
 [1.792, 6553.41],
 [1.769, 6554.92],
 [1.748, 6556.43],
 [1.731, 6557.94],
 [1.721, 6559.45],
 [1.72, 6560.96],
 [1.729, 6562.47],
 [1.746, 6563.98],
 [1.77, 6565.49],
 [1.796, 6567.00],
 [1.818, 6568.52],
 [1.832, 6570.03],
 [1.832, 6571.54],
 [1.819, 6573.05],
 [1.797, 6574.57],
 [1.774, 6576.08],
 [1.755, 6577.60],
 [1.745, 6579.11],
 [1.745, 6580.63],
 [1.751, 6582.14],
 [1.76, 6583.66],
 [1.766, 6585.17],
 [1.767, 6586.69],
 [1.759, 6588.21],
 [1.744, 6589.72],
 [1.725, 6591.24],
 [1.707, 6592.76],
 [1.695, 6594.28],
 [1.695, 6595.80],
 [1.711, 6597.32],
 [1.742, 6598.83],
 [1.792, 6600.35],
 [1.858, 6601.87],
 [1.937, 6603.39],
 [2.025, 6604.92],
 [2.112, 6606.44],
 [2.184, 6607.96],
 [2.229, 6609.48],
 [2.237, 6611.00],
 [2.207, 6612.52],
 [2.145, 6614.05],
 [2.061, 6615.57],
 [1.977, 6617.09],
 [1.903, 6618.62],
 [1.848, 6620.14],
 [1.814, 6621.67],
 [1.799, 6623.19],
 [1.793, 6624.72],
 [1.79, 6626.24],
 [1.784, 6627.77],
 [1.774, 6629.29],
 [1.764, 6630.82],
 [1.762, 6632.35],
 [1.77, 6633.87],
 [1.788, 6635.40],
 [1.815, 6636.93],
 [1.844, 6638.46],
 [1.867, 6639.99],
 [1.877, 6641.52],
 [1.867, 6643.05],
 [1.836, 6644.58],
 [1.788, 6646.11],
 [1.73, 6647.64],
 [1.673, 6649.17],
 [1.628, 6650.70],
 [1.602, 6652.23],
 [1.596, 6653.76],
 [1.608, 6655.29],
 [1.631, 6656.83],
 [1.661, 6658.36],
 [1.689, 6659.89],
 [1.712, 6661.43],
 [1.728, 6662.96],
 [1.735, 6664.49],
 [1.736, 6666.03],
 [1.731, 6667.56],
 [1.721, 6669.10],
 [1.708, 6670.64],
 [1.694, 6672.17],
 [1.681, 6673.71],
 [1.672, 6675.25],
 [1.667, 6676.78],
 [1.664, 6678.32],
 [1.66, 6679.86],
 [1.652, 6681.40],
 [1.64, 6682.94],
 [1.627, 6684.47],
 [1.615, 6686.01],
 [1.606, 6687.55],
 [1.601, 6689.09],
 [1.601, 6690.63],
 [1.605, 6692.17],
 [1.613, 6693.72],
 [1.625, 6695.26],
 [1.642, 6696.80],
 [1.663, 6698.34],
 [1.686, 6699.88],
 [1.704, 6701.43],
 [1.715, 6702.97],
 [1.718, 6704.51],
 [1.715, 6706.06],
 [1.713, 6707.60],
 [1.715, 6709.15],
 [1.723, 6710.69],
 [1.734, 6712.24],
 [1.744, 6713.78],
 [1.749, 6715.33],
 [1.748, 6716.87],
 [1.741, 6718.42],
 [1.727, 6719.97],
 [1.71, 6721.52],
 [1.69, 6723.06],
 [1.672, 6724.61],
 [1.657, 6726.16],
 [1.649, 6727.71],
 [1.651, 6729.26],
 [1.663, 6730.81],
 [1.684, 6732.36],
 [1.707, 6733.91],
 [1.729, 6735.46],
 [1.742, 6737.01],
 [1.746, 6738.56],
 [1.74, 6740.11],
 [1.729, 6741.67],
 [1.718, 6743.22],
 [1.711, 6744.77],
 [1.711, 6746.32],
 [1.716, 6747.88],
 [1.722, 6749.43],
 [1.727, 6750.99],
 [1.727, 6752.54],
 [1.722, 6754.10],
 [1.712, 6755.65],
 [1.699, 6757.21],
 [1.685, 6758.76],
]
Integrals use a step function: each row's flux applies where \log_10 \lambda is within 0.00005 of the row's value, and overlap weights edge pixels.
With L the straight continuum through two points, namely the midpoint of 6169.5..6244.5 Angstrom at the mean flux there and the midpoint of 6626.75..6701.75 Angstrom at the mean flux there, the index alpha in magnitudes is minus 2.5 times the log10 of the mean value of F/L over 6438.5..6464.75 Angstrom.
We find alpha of 0.11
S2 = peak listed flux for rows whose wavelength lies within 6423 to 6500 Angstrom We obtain 1.946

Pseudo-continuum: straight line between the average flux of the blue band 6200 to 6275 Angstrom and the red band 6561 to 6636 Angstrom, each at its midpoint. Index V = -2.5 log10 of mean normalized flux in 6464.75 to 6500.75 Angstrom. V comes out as 0.12 mag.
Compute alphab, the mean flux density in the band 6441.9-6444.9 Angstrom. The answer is 1.56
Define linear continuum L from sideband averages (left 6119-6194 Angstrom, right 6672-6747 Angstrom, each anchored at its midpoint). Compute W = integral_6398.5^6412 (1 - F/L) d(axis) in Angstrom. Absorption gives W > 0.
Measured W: 0.7 Angstrom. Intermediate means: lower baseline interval 1.82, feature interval 1.67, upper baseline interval 1.69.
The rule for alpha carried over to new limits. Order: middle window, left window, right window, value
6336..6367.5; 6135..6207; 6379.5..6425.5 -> 0.05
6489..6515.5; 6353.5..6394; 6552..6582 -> 0.09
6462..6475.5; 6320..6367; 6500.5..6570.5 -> 0.06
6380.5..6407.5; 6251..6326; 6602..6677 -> 0.10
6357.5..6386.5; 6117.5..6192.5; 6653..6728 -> 0.03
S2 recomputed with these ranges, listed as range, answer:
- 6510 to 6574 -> 1.863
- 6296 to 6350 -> 2.1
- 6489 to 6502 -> 1.593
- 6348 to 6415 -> 2.135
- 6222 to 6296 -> 1.894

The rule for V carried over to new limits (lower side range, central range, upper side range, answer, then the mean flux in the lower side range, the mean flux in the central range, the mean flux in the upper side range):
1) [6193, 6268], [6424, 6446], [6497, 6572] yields 0.15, 1.77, 1.53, 1.74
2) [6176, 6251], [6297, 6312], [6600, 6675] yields -0.12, 1.76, 1.98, 1.83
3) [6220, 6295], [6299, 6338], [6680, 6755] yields -0.05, 1.81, 1.88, 1.69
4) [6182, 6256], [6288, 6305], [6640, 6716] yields -0.07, 1.76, 1.86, 1.69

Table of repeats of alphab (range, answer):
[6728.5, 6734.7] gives 1.68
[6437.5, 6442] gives 1.52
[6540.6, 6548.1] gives 1.85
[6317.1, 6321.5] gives 1.84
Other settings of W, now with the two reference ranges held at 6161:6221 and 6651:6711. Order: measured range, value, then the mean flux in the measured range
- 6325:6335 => -0.5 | 1.83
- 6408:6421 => -2.7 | 2.07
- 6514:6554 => -1.2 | 1.75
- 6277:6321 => -3.0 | 1.86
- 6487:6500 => 1.6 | 1.49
